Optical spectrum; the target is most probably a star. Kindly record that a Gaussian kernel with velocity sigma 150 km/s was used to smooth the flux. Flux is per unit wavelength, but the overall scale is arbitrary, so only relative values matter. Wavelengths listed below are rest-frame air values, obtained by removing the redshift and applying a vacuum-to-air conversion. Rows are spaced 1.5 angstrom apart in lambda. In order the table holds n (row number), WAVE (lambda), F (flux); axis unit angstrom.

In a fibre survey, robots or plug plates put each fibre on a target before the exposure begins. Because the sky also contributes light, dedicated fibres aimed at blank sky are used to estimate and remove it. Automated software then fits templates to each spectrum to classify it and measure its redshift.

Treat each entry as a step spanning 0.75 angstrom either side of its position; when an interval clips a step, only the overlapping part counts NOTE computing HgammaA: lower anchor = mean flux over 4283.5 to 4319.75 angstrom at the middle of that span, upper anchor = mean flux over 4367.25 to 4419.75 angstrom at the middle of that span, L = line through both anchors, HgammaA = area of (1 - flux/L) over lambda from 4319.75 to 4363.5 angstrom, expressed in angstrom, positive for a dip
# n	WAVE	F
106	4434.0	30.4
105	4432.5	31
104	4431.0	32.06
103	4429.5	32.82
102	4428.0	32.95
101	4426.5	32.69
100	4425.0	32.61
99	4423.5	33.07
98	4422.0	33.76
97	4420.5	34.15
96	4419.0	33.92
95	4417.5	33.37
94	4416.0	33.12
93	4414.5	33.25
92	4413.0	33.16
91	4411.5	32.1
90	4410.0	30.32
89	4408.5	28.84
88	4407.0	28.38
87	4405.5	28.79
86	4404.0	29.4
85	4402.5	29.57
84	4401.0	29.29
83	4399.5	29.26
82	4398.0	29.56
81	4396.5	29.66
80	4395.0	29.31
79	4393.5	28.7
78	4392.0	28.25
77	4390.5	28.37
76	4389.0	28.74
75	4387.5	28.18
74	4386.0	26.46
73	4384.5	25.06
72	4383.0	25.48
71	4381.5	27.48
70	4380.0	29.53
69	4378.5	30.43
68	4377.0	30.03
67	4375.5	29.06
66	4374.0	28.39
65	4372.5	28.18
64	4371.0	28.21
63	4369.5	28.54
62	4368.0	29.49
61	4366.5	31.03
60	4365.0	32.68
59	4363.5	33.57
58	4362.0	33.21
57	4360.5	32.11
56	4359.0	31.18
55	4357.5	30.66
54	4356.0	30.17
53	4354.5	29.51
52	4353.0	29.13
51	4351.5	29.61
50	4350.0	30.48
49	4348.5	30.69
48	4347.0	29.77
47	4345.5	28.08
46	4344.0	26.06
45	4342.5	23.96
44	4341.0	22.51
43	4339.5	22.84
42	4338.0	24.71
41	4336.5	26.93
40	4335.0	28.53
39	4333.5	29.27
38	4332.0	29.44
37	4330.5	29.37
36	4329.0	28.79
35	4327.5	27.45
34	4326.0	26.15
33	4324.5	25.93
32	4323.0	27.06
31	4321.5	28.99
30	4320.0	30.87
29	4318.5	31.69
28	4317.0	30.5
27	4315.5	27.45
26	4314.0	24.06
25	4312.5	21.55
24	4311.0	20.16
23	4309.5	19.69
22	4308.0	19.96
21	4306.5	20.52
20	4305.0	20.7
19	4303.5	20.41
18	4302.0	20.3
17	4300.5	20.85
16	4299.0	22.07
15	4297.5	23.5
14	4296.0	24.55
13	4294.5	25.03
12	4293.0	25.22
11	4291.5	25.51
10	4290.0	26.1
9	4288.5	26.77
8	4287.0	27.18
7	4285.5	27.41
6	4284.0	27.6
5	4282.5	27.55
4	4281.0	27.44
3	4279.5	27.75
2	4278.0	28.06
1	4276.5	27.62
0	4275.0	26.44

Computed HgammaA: -3.3 angstrom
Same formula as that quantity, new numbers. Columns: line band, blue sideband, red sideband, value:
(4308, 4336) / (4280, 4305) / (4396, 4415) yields -0.74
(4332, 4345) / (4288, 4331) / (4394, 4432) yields 0.38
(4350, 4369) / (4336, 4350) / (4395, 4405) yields -2.58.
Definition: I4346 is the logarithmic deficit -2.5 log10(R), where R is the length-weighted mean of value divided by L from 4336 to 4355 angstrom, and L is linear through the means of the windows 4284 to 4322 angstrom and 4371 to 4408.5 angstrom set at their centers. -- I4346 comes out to -0.03 mag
